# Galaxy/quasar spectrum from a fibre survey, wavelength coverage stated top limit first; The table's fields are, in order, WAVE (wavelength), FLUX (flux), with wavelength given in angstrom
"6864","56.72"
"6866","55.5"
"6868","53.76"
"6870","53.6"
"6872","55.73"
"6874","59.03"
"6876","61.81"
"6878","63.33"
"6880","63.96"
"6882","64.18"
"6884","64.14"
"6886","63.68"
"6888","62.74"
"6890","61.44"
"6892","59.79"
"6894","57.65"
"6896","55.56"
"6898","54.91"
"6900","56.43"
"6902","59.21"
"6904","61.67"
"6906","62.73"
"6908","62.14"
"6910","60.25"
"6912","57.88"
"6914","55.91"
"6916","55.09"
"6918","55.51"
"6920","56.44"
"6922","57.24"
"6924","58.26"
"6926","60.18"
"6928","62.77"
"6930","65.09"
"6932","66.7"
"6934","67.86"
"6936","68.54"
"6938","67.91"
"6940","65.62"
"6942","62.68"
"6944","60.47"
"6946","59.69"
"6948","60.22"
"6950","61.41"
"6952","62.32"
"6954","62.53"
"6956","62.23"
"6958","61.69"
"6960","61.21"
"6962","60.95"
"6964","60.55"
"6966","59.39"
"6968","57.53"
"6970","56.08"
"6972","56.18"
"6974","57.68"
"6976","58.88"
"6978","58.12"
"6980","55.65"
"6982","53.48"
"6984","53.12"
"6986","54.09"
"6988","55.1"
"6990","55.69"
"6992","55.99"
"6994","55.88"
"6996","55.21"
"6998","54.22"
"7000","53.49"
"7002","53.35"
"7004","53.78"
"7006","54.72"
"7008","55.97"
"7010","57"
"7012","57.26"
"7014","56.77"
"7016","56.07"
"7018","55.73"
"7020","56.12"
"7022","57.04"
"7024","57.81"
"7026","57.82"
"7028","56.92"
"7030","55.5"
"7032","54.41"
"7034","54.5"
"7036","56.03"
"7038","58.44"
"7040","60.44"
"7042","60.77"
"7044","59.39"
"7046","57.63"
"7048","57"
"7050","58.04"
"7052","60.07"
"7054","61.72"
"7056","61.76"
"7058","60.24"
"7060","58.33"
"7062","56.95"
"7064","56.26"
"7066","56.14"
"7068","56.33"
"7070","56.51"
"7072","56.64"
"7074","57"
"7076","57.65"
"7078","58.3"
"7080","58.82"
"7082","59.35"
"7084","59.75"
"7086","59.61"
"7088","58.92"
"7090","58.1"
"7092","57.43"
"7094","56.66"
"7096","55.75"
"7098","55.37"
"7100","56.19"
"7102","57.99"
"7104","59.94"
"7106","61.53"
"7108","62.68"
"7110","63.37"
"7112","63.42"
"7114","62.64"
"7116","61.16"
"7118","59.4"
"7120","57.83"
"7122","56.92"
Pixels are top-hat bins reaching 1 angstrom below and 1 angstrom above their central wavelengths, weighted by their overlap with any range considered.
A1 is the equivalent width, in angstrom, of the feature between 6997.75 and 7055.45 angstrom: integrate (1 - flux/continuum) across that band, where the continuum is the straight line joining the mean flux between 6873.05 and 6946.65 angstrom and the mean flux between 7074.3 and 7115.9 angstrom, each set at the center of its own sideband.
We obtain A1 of 2.86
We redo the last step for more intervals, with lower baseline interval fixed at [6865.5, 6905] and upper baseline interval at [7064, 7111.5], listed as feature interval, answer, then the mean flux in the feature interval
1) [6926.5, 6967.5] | -2.6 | 62.9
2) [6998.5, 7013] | 0.9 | 55.1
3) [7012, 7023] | 0.4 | 56.4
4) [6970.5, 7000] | 1.6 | 55.6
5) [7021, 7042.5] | 0.5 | 57.2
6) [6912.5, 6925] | 0.6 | 56.5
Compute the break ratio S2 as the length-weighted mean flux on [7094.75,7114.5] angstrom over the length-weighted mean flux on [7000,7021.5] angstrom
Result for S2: 1.07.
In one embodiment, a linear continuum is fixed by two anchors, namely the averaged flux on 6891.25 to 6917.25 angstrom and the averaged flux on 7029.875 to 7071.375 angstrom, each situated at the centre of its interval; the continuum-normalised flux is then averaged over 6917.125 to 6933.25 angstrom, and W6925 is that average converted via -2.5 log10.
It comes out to -0.04 mag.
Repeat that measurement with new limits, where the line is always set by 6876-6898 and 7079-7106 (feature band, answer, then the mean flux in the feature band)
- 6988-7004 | 0.09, 54.8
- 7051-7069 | 0.00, 58.6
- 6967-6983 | 0.06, 56.7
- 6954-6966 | -0.02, 61.3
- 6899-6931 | 0.03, 59.2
